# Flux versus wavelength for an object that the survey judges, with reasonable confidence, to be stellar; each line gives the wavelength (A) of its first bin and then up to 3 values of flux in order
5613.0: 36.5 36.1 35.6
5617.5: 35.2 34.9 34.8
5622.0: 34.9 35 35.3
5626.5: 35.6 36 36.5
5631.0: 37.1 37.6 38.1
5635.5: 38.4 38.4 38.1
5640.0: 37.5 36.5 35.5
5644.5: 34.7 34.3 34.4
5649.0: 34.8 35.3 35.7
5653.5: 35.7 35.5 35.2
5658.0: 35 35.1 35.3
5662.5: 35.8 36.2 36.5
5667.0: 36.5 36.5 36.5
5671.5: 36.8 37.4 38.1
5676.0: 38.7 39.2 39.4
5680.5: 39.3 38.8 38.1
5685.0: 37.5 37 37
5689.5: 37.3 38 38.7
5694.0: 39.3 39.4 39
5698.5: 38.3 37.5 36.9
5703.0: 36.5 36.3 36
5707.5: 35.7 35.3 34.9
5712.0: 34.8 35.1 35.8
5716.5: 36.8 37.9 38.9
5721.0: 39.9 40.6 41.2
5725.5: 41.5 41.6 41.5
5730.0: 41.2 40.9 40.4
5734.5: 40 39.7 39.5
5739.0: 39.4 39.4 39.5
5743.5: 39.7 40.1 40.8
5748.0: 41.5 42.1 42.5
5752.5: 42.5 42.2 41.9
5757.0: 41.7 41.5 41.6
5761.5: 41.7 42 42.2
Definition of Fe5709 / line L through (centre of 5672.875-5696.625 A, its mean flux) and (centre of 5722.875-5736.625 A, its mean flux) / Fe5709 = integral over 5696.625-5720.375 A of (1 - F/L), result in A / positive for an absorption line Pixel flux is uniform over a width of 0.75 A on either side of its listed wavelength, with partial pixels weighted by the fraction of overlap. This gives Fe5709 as 1.9 A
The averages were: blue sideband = 38.4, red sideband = 40.9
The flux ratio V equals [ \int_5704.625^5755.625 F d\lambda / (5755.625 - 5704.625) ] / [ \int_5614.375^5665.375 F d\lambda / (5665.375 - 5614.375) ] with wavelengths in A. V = 1.10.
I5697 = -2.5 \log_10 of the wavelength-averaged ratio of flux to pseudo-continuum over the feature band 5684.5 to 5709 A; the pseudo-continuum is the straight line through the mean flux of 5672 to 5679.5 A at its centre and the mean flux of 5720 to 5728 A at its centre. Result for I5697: 0.06 mag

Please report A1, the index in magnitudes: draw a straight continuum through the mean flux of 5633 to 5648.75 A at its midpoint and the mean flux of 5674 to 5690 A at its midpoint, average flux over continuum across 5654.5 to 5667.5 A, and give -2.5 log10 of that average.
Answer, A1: 0.05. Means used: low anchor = 36.5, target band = 35.7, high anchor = 38.2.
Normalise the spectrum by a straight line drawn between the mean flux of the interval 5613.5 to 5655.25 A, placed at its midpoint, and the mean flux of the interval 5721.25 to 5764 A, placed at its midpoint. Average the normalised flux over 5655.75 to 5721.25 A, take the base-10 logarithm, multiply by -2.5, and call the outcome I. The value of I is 0.04 mag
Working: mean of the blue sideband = 36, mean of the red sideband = 41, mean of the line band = 37.1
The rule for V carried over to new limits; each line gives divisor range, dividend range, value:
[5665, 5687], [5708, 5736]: 1.03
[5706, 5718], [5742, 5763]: 1.16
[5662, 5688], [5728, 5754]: 1.08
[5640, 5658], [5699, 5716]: 1.02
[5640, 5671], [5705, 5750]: 1.10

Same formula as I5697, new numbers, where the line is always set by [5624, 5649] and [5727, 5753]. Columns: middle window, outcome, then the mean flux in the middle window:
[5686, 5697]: 0.01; 38.2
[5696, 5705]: 0.04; 37.5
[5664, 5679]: 0.01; 37.4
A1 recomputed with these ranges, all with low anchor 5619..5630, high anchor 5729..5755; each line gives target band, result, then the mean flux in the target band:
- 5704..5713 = 0.108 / 35.5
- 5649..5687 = 0.016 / 36.8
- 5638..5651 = 0.019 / 35.6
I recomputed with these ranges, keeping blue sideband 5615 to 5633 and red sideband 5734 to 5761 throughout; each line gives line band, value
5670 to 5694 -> 0.00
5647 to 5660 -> 0.05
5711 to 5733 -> 0.02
